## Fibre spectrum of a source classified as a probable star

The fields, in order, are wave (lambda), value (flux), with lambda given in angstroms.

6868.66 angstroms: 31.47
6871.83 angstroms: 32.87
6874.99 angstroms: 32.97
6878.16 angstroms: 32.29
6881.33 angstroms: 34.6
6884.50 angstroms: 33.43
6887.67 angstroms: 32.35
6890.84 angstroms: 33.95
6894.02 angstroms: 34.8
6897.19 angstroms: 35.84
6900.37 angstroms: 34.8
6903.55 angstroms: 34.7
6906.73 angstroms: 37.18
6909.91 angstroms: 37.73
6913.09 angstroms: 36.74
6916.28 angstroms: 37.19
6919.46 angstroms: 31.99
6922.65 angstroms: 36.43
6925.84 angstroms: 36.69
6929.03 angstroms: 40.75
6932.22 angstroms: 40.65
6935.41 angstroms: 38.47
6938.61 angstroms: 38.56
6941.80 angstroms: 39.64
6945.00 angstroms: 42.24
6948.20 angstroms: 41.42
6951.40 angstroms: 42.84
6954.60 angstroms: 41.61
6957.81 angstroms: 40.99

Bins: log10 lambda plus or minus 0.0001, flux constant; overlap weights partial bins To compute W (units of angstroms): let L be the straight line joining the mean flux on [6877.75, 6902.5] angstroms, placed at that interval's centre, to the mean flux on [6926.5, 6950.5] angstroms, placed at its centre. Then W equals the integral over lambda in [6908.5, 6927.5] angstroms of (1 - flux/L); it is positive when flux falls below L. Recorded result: 0.7 angstroms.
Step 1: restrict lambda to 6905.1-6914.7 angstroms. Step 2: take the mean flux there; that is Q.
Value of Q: 37.2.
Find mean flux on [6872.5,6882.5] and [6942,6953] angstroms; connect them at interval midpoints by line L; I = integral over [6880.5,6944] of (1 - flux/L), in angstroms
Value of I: 1.8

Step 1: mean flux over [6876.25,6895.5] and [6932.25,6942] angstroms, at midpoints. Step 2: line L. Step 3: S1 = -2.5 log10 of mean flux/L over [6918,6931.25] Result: 0.03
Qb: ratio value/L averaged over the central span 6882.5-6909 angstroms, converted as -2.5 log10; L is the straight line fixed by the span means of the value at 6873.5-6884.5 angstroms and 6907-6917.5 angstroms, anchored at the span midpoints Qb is 0.02 mag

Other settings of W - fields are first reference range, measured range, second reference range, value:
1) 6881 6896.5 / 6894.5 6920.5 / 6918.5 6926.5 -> -0.96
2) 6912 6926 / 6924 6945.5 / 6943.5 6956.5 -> -0.29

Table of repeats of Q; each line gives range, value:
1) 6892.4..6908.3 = 35.4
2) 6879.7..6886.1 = 34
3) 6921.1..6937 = 38.6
